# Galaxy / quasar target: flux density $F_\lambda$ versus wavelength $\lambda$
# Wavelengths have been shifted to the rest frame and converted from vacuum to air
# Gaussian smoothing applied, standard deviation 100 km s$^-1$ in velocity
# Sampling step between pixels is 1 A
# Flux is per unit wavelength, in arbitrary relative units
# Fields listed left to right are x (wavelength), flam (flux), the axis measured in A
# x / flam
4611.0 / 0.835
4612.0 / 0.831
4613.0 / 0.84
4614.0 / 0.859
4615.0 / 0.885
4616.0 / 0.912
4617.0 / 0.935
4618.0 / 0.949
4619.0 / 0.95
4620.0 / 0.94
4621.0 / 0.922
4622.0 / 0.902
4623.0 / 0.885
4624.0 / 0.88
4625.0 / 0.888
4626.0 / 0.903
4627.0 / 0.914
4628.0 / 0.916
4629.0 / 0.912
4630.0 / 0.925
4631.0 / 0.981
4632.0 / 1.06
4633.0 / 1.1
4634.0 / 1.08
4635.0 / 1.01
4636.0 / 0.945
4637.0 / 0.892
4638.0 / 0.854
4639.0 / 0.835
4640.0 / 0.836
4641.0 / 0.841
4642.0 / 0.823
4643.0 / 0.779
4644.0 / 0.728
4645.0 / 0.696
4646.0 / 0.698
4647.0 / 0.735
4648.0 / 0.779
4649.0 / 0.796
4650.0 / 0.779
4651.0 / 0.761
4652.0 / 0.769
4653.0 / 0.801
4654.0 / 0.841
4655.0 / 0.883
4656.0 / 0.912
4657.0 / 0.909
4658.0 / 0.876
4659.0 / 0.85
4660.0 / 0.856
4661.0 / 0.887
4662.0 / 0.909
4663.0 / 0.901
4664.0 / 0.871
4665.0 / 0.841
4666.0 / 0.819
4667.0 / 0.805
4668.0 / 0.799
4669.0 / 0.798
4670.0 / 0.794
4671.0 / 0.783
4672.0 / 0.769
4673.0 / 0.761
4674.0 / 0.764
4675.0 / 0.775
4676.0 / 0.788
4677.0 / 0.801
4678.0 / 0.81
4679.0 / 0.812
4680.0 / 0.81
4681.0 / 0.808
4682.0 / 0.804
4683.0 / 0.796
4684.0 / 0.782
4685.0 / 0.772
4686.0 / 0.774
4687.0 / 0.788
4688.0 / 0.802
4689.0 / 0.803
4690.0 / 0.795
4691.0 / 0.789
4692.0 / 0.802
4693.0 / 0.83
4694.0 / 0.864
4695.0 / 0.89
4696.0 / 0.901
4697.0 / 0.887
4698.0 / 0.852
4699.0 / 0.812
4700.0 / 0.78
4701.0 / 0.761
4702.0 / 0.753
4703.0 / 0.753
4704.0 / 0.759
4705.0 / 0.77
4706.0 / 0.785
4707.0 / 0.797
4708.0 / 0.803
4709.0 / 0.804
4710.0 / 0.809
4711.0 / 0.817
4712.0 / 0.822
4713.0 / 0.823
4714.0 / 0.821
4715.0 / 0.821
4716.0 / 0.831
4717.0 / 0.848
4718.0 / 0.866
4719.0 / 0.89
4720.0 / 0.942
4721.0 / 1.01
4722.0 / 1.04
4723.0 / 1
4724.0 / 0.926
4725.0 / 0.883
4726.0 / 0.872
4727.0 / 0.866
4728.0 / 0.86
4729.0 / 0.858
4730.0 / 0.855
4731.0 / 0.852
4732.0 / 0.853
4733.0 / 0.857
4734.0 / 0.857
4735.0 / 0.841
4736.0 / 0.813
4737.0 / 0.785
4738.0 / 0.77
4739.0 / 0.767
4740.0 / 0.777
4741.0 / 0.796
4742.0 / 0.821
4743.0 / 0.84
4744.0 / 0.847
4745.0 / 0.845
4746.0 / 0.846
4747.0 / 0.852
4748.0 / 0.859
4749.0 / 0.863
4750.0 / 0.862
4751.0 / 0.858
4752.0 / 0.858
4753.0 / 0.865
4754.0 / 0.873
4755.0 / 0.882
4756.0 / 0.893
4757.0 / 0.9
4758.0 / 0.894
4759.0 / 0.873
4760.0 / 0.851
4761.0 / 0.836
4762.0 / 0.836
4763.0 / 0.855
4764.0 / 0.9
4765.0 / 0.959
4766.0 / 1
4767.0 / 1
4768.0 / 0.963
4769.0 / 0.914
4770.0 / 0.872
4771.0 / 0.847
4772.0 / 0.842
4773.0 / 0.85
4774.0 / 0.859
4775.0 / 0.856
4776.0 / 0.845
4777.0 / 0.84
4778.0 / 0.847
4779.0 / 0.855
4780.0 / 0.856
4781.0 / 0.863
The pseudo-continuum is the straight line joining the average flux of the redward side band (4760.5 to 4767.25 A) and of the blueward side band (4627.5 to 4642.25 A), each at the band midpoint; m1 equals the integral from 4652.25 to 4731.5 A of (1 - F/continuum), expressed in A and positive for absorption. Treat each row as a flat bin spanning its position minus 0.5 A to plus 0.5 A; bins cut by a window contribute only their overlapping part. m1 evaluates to 7.8 A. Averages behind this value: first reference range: 0.936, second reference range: 0.909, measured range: 0.833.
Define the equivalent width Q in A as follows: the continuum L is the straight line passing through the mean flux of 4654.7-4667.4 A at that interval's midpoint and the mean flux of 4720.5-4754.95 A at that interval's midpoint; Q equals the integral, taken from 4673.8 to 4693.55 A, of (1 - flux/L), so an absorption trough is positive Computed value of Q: 1.6 A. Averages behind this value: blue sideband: 0.871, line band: 0.796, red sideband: 0.86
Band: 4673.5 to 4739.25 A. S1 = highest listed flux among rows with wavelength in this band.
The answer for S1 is 1.04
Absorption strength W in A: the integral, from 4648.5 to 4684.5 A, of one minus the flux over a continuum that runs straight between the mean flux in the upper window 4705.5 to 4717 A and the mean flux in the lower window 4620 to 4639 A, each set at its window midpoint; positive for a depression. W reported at 2.6 A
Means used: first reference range 0.94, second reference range 0.814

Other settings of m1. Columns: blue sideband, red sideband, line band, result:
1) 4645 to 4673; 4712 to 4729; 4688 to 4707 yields 1.2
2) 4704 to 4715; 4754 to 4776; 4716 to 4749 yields -0.9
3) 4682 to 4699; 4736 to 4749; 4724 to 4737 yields -0.6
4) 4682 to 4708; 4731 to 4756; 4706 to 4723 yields -0.9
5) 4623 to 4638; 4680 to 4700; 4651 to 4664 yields 0.4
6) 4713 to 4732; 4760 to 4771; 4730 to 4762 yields 1.9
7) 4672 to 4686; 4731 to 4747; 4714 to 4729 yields -1.6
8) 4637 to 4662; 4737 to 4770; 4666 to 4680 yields 0.6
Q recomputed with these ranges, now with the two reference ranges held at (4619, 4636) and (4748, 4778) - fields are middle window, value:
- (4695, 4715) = 2.2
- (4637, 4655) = 2.9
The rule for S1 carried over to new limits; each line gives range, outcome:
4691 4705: 0.901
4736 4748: 0.859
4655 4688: 0.912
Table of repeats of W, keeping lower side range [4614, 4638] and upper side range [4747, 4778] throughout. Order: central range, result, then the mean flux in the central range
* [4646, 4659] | 1.56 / 0.817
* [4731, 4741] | 0.86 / 0.814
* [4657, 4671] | 1.15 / 0.847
